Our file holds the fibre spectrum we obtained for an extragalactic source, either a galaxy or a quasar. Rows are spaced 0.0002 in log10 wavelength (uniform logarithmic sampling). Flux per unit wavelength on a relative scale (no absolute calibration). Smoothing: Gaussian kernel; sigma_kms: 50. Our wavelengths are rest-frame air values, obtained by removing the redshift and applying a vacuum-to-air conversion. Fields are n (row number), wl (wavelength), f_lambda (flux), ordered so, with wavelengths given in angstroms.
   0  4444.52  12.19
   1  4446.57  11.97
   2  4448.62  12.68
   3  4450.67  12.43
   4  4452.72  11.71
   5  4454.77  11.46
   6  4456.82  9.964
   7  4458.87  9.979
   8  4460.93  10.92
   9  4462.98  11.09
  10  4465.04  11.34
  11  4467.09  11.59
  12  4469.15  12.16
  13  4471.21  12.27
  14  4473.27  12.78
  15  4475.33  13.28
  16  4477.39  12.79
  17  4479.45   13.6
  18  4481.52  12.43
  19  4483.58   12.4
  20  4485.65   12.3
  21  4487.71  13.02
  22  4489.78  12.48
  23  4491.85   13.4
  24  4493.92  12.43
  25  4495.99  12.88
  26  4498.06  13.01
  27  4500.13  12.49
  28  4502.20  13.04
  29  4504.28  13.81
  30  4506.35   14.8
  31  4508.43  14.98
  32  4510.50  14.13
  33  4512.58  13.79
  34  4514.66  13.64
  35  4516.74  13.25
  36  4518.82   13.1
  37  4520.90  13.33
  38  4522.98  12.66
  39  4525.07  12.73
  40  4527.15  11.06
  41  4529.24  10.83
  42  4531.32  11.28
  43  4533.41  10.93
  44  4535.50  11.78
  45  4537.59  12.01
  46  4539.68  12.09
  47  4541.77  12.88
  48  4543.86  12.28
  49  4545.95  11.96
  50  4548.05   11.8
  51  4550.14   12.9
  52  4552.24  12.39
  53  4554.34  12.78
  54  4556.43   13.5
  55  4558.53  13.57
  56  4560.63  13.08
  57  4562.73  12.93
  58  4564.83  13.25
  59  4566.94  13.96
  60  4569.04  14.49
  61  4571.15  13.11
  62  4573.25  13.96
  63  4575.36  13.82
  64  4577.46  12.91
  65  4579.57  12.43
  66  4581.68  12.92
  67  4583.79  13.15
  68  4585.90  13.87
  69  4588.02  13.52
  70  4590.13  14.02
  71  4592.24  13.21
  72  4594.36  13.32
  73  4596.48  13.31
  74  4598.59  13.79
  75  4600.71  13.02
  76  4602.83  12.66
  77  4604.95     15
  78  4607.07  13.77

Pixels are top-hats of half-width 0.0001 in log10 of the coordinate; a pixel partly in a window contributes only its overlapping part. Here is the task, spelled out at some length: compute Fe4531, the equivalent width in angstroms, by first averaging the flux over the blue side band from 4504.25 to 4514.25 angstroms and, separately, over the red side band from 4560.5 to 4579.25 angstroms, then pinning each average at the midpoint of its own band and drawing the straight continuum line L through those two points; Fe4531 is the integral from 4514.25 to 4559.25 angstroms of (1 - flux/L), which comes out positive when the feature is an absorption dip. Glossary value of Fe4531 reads 5.0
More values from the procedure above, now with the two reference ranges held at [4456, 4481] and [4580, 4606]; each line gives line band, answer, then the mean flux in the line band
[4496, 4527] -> -2.5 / 13.4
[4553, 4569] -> -0.4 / 13.4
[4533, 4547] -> 0.8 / 12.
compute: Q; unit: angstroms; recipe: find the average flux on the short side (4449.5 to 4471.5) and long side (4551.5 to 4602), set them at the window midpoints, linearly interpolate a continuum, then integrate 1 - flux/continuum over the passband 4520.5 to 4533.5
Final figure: 0.7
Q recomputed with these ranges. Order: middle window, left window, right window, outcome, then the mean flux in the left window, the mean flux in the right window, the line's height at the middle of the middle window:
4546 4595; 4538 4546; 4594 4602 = -1.5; 12.3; 13.3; 12.8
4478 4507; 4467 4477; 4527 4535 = -2.4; 12.5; 11.1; 12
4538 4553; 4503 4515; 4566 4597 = 1.6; 14.2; 13.5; 13.8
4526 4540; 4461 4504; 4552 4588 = 1.7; 12.5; 13.3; 13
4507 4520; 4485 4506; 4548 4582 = -0.8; 13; 13.2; 13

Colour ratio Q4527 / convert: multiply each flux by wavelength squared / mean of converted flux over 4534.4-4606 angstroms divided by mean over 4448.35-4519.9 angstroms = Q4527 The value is 1.08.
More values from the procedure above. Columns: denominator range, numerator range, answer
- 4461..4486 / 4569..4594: 1.14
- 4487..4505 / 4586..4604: 1.08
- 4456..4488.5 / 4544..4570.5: 1.13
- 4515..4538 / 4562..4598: 1.13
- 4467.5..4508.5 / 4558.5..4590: 1.08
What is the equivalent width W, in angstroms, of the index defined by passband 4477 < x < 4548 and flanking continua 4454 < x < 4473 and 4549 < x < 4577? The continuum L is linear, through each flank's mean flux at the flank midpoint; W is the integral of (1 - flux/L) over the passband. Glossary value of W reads -2.7 angstroms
